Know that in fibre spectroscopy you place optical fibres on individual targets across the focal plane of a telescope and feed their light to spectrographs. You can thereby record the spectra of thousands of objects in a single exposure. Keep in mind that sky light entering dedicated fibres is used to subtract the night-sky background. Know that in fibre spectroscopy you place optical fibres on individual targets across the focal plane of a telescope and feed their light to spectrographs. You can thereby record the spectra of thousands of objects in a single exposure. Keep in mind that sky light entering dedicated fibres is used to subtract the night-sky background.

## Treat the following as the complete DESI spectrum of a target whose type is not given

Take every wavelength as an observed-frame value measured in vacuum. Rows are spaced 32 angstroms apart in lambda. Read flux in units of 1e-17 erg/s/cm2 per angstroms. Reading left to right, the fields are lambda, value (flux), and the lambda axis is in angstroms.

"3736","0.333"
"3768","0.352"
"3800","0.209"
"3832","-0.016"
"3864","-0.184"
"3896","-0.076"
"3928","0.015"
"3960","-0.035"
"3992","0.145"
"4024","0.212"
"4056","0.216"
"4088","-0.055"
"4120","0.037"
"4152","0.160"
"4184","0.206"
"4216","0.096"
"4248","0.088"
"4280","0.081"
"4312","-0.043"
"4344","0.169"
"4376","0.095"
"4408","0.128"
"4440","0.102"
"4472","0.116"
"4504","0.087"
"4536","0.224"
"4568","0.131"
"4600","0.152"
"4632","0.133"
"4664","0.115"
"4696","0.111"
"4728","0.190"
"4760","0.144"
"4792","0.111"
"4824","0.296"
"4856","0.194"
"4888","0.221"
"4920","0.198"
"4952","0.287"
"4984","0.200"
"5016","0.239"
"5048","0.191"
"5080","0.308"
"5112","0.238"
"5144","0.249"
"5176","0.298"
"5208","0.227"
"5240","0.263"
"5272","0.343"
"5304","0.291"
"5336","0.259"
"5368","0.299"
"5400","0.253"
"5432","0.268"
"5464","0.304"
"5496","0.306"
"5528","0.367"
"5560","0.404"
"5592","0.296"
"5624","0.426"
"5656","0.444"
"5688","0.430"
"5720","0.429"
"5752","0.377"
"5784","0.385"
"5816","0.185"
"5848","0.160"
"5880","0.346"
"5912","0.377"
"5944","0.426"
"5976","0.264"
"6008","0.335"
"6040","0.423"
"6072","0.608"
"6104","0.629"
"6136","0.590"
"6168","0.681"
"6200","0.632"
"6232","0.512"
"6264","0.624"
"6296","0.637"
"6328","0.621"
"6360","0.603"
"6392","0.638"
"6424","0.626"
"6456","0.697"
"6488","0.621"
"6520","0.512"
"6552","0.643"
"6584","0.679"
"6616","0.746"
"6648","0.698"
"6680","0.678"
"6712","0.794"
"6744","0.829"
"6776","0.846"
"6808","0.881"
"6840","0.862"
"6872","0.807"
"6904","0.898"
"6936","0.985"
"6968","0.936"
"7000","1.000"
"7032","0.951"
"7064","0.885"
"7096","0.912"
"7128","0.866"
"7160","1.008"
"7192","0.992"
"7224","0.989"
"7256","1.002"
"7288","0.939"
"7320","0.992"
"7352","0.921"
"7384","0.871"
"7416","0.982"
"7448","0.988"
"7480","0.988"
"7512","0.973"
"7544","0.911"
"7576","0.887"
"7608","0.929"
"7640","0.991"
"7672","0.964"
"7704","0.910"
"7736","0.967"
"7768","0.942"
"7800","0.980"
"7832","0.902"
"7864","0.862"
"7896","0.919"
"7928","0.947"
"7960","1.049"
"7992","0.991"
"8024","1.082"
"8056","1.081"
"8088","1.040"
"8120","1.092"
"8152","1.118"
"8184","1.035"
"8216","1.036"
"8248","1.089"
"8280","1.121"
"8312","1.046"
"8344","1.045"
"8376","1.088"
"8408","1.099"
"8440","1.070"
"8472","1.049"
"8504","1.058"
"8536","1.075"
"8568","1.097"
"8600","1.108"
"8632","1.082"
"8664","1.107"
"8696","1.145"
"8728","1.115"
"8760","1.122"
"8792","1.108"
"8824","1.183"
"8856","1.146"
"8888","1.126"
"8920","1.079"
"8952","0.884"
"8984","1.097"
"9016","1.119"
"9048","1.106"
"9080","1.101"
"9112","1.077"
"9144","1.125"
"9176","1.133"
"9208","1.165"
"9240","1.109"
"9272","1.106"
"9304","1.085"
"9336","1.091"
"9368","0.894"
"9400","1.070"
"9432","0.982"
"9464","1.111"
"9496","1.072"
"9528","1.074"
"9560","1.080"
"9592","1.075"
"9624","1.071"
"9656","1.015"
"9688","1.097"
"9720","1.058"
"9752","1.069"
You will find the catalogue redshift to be 0.517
